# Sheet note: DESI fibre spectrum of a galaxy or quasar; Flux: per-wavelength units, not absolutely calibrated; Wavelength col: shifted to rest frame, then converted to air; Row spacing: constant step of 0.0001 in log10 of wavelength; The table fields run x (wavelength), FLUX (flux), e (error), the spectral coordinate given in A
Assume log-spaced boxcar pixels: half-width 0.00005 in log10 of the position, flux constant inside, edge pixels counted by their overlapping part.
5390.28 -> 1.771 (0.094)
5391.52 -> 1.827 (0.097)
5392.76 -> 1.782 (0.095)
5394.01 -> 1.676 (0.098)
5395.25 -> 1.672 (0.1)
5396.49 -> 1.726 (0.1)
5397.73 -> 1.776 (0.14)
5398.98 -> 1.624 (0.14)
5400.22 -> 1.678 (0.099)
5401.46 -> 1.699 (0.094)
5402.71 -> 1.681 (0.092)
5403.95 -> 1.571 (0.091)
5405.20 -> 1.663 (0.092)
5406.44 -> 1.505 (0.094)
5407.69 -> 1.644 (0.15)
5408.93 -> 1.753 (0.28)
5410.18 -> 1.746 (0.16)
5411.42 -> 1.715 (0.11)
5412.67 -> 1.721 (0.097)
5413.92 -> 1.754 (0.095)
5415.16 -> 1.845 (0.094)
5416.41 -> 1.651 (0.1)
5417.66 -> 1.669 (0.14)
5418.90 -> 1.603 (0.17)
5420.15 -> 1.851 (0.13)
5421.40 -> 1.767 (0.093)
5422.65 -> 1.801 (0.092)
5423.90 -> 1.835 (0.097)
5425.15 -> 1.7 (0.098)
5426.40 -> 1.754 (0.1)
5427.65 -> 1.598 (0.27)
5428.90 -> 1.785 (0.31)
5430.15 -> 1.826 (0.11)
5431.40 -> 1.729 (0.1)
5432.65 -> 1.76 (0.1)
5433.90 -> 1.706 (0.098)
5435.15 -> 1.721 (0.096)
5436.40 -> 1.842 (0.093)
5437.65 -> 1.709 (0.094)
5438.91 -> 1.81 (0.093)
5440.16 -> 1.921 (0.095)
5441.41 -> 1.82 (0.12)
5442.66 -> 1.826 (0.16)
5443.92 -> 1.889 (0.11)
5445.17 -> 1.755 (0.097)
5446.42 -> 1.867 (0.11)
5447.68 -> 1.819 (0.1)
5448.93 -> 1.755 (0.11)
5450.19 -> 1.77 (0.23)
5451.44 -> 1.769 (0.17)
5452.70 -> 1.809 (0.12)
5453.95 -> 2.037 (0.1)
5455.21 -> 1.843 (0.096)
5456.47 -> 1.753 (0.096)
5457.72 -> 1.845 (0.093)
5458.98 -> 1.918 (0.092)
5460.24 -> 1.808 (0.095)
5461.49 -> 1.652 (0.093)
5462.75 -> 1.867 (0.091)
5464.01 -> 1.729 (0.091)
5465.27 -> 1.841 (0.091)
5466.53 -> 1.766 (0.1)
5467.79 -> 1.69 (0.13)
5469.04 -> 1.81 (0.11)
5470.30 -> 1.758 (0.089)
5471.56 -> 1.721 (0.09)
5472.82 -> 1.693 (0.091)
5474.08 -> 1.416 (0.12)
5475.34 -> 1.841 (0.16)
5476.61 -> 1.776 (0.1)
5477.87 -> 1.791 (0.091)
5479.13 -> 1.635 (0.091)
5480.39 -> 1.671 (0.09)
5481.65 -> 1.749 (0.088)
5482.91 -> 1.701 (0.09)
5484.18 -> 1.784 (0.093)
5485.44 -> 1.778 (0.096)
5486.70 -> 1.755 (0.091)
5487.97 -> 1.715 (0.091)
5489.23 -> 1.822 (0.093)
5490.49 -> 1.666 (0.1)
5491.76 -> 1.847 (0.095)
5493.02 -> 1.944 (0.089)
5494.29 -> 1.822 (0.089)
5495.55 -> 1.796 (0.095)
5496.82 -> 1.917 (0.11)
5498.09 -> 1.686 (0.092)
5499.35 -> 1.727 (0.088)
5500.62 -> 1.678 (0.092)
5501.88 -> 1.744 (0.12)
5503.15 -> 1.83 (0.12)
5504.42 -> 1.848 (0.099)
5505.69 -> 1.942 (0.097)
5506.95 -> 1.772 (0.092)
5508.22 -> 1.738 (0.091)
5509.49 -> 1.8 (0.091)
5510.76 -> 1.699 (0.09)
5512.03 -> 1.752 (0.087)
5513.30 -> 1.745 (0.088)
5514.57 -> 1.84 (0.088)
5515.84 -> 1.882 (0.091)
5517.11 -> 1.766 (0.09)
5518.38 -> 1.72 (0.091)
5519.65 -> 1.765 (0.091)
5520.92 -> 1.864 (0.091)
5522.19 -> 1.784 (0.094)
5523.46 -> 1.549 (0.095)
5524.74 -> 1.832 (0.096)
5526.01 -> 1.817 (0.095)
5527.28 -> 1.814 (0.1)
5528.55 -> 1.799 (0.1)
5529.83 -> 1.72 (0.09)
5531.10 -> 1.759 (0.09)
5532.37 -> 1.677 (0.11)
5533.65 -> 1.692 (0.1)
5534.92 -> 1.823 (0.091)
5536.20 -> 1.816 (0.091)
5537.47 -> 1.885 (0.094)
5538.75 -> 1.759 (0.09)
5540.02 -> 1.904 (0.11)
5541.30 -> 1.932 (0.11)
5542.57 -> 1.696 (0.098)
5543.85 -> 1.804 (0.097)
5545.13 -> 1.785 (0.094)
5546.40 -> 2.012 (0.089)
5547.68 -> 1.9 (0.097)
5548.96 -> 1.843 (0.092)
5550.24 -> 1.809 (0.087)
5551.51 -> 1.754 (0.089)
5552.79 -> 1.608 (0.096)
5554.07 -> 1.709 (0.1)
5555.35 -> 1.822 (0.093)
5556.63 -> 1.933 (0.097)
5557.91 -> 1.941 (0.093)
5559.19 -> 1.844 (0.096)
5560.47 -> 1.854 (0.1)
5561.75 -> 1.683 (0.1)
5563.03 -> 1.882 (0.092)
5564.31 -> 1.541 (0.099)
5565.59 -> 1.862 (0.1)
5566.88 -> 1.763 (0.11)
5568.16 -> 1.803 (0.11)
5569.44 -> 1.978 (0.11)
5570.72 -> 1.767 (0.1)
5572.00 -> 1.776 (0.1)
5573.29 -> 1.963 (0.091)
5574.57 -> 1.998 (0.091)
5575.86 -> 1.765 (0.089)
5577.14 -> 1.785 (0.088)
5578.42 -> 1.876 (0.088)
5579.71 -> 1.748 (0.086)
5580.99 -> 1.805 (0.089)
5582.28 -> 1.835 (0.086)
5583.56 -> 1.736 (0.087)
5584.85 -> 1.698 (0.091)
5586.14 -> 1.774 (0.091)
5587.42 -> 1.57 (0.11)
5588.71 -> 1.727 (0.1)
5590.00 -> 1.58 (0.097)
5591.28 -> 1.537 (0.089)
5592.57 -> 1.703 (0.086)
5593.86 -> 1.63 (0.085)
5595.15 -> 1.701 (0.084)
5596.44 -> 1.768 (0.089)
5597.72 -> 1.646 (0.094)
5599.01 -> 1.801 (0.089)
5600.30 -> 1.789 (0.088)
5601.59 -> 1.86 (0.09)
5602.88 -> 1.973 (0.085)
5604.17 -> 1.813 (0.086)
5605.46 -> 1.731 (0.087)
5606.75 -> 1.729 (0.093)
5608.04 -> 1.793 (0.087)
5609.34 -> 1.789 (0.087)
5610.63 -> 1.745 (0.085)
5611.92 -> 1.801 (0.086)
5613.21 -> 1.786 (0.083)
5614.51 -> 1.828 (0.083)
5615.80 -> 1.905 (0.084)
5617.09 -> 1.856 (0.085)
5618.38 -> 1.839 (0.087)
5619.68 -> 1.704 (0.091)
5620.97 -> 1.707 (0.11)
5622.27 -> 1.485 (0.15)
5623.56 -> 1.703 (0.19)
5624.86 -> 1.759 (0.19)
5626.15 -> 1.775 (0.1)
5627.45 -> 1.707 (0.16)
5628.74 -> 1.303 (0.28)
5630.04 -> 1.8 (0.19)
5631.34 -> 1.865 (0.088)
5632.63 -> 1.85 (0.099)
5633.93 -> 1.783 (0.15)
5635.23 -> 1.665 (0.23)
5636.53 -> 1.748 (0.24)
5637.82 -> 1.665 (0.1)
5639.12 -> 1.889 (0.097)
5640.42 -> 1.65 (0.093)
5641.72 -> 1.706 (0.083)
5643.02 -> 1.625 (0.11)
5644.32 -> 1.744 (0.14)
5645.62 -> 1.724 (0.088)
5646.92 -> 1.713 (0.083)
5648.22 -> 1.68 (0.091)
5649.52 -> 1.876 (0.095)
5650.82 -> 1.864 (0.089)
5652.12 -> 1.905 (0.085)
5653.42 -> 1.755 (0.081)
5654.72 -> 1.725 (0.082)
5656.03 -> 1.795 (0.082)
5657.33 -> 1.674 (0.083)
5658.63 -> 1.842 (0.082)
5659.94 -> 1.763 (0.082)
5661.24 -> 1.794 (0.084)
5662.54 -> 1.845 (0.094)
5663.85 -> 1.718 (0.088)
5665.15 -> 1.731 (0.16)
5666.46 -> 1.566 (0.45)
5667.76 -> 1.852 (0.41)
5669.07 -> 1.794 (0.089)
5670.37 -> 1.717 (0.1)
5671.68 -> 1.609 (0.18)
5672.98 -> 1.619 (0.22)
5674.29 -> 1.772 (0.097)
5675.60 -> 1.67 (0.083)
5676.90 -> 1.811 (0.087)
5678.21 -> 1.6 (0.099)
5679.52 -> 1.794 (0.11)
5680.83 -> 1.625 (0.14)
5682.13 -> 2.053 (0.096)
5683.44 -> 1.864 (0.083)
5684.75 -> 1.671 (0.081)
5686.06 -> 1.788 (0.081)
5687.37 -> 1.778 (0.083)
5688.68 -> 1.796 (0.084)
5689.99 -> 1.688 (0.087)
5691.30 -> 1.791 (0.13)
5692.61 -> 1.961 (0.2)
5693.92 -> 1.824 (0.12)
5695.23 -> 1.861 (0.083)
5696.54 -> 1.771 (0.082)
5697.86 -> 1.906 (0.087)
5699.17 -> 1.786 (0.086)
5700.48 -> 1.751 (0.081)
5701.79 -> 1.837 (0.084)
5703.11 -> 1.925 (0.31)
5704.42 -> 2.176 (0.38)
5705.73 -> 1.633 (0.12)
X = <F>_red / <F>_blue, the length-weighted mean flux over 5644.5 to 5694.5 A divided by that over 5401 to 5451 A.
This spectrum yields 1.01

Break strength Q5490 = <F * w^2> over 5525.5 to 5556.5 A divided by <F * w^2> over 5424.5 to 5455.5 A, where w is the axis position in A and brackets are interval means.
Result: 1.0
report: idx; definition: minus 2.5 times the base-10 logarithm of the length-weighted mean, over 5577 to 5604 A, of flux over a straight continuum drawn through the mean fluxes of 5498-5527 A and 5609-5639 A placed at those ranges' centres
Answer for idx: 0.01 mag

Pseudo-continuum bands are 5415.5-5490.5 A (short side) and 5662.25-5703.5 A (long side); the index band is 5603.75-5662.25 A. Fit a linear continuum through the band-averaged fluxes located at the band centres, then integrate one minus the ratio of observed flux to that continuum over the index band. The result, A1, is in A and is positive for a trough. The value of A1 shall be 0.6 A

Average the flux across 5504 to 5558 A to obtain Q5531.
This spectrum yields 1.8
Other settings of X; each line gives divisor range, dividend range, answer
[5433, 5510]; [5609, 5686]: 0.98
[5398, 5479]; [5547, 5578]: 1.04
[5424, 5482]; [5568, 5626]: 1.00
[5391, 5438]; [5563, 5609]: 1.03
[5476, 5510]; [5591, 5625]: 0.99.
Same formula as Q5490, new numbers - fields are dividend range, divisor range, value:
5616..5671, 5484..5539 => 1.03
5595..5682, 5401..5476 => 1.07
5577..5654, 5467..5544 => 1.03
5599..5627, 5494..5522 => 1.03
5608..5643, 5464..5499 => 1.05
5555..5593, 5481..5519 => 1.03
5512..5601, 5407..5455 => 1.05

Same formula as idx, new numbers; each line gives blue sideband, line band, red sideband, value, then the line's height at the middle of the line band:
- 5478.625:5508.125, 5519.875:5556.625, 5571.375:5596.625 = -0.02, 1.76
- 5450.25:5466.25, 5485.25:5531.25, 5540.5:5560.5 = 0.02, 1.82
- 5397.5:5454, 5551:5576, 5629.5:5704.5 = -0.03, 1.76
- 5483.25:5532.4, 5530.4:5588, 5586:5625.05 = -0.03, 1.76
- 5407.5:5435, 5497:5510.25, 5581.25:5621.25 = -0.02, 1.75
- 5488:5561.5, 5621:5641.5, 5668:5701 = 0.04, 1.78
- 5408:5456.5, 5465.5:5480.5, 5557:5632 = 0.03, 1.77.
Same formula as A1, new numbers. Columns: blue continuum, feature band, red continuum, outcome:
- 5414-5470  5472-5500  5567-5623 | 0.46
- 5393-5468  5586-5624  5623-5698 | 0.27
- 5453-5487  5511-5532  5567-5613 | -0.06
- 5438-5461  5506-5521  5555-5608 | 0.23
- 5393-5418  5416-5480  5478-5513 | -1.59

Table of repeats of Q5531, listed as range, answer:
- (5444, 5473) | 1.8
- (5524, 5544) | 1.79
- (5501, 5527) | 1.78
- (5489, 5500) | 1.8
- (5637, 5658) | 1.75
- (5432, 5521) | 1.78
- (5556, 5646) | 1.76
